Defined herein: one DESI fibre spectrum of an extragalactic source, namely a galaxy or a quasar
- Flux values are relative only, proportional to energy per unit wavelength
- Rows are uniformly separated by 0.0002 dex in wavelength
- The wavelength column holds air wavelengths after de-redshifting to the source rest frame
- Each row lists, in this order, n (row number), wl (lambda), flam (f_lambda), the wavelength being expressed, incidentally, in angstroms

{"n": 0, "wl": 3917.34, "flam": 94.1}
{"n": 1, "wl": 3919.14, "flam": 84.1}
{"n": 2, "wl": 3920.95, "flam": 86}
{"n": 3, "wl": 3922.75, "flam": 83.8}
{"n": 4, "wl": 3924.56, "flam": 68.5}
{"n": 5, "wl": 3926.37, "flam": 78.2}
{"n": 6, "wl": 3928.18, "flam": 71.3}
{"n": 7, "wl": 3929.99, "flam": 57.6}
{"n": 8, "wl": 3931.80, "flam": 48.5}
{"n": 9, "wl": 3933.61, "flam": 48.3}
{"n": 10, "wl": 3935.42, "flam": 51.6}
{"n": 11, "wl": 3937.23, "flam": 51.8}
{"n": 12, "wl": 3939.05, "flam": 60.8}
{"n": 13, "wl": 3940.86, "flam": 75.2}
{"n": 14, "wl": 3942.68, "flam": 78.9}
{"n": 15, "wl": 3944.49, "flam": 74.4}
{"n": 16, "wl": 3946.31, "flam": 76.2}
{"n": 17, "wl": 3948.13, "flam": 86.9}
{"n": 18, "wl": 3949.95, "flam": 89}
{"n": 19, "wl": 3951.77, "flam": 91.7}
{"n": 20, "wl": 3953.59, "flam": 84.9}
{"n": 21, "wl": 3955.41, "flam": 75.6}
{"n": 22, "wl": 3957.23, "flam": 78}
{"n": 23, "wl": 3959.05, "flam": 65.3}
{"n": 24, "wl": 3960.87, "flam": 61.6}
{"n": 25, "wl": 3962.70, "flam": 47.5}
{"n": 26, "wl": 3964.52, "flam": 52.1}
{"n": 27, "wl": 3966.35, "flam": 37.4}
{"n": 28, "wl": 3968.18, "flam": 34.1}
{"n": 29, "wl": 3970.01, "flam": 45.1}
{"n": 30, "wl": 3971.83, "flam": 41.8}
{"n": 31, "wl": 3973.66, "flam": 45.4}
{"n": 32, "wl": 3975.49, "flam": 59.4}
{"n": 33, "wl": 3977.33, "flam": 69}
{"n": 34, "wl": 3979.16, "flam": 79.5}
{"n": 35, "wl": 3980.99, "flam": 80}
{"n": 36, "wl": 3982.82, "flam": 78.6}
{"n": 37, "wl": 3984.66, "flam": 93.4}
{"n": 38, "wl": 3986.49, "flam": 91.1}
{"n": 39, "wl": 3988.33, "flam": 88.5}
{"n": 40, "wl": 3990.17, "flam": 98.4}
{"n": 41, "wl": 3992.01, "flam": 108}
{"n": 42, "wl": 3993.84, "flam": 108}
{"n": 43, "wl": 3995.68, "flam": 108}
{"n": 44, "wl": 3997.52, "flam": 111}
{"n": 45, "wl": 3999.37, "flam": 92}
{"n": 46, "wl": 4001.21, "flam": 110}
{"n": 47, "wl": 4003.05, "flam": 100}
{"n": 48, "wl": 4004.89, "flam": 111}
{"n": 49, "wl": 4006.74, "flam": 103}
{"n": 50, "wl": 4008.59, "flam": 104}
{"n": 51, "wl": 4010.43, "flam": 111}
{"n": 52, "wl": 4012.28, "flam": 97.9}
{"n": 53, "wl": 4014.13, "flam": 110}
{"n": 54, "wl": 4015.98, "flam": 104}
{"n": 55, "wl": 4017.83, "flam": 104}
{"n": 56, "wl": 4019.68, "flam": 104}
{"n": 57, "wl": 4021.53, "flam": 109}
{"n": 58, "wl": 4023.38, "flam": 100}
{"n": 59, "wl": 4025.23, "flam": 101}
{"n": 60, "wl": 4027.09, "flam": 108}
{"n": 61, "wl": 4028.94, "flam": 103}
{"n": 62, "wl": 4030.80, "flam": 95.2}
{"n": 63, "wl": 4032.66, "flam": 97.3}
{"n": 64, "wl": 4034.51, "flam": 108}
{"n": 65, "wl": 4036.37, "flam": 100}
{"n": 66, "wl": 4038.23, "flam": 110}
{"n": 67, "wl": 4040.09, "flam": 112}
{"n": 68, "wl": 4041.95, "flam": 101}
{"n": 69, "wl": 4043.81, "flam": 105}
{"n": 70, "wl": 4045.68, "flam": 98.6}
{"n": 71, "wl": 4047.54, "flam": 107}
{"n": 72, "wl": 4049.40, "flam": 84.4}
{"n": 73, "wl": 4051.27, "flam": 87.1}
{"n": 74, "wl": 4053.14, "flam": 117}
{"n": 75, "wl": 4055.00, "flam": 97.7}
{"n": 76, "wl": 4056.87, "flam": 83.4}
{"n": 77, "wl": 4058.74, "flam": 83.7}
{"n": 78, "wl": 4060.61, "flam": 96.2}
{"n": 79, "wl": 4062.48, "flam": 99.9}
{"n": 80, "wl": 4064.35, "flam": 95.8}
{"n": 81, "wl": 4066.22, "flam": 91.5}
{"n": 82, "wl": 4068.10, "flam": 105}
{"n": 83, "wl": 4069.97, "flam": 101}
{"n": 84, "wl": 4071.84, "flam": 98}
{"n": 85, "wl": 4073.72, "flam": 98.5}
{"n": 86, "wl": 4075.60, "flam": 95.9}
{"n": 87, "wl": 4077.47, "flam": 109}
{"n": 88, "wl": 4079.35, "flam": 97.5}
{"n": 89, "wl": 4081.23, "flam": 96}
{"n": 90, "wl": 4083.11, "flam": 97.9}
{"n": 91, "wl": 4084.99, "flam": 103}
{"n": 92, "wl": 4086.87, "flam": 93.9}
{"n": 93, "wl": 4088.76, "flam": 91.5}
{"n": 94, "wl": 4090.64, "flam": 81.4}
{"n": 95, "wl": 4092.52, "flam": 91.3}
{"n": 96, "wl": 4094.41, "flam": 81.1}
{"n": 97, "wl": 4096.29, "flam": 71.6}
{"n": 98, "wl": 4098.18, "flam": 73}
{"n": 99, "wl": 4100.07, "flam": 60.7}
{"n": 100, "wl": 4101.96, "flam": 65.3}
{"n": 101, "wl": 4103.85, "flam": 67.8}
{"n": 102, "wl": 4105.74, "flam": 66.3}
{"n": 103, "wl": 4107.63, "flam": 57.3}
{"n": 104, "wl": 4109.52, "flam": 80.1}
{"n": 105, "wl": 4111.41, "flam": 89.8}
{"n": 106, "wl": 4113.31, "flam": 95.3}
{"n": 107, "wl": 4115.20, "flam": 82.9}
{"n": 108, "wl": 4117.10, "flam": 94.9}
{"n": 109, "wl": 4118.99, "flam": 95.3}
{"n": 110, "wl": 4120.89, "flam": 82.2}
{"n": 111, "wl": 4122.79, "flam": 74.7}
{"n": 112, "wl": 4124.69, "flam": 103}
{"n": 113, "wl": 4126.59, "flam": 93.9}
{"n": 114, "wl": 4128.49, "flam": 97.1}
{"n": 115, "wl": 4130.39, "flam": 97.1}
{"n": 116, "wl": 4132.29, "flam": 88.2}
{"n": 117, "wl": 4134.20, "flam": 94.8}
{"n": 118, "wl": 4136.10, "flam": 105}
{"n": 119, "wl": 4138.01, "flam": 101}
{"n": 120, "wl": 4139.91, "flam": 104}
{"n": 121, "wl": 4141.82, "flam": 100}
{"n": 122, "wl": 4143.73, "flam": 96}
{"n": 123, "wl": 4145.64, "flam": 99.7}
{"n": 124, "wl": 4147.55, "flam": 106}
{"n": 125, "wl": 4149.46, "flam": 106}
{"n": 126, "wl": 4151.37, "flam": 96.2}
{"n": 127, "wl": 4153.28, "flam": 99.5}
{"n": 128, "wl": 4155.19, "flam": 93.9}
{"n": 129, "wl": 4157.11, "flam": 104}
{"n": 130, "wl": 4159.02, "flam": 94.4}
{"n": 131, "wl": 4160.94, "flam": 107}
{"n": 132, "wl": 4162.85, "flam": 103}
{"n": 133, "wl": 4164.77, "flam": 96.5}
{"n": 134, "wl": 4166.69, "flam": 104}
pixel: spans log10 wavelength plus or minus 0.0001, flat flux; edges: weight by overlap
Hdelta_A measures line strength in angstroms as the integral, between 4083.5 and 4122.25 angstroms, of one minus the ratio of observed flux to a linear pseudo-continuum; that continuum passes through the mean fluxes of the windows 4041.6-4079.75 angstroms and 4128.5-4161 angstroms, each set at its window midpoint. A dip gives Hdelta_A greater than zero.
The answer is 6.7 angstroms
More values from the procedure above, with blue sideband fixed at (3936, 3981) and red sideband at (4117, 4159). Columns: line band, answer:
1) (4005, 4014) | -3.74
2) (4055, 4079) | -3.45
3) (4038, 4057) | -4.63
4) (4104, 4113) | 1.70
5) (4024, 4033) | -2.72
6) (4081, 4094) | -0.73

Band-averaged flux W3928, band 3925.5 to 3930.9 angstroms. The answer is 68.9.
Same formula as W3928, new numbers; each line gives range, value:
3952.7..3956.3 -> 80.3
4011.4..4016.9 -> 104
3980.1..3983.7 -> 79.4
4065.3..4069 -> 98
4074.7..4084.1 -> 99.3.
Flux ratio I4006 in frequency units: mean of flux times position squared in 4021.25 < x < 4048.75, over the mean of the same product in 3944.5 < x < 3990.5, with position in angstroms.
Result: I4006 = 1.53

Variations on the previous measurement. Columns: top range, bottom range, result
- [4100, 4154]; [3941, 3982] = 1.48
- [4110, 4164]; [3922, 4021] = 1.31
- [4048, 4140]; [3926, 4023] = 1.19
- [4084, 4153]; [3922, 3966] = 1.41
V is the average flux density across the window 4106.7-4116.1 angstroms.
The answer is 81.1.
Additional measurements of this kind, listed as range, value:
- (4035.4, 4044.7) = 106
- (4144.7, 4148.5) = 103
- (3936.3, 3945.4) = 68.2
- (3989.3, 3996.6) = 106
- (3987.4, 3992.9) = 98.1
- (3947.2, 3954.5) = 88.1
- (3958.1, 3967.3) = 52.8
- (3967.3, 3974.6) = 41.7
